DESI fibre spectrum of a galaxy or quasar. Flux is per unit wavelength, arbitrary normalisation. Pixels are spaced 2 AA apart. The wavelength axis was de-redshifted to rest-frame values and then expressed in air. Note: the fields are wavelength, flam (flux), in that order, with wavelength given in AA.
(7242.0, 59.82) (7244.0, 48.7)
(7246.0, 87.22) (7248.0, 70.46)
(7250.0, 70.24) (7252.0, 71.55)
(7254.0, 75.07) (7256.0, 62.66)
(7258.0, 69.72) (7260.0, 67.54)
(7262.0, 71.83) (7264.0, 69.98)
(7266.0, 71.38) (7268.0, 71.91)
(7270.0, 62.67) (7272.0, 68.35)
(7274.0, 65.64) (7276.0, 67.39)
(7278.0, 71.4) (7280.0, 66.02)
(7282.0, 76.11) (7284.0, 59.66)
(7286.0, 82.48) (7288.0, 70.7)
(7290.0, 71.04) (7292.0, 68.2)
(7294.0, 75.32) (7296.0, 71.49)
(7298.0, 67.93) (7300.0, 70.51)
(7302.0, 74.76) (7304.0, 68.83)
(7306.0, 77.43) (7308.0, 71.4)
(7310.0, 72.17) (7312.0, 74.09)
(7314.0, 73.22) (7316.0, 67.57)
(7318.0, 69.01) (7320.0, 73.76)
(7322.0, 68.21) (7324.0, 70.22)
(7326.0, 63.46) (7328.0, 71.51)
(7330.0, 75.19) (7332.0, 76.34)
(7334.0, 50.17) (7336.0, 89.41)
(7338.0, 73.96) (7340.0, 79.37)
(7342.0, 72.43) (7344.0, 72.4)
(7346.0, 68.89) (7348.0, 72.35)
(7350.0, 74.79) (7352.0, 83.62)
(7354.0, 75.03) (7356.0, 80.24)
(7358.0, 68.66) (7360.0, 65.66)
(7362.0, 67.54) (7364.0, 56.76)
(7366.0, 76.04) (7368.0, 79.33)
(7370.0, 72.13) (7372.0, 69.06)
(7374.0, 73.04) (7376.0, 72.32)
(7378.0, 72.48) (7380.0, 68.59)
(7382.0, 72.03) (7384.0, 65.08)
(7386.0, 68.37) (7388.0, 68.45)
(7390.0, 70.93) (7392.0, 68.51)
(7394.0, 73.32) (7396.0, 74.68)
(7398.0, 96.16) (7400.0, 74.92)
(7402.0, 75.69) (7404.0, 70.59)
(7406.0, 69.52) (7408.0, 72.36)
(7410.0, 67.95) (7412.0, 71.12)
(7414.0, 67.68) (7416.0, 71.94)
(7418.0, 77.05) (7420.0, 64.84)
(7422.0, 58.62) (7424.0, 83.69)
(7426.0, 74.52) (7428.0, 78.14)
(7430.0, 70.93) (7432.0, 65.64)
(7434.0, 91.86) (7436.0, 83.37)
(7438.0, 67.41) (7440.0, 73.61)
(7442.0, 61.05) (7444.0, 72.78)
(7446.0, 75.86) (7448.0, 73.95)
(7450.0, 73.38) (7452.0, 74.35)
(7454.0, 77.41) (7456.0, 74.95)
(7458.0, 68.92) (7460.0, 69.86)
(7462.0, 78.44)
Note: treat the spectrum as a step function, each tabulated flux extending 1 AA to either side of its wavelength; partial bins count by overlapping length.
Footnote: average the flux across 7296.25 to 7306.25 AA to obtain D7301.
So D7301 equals 71.4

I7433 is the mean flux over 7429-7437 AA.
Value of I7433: 78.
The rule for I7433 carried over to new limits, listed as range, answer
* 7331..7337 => 72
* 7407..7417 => 70.2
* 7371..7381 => 71.1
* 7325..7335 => 67.3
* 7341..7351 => 72.2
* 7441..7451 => 71.4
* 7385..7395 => 69.9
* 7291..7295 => 71.8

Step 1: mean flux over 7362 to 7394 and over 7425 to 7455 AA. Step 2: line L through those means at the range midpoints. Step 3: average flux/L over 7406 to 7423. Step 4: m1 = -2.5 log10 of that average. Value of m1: 0.06 mag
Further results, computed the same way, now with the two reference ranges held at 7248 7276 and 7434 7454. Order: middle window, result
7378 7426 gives 0.02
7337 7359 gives -0.05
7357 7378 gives 0.03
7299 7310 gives -0.03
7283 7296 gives -0.02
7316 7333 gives 0.00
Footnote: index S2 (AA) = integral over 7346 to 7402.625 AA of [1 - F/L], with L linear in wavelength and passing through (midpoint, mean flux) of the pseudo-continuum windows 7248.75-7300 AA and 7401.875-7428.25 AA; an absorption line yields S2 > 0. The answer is -1.3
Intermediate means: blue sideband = 69.9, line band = 72.6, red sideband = 71.4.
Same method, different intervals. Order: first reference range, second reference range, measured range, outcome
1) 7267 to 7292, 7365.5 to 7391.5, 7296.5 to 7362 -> -1.74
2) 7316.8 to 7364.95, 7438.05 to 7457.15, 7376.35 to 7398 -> 0.18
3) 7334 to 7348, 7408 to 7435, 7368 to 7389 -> 0.78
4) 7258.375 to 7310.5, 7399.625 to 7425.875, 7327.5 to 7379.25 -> -1.28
